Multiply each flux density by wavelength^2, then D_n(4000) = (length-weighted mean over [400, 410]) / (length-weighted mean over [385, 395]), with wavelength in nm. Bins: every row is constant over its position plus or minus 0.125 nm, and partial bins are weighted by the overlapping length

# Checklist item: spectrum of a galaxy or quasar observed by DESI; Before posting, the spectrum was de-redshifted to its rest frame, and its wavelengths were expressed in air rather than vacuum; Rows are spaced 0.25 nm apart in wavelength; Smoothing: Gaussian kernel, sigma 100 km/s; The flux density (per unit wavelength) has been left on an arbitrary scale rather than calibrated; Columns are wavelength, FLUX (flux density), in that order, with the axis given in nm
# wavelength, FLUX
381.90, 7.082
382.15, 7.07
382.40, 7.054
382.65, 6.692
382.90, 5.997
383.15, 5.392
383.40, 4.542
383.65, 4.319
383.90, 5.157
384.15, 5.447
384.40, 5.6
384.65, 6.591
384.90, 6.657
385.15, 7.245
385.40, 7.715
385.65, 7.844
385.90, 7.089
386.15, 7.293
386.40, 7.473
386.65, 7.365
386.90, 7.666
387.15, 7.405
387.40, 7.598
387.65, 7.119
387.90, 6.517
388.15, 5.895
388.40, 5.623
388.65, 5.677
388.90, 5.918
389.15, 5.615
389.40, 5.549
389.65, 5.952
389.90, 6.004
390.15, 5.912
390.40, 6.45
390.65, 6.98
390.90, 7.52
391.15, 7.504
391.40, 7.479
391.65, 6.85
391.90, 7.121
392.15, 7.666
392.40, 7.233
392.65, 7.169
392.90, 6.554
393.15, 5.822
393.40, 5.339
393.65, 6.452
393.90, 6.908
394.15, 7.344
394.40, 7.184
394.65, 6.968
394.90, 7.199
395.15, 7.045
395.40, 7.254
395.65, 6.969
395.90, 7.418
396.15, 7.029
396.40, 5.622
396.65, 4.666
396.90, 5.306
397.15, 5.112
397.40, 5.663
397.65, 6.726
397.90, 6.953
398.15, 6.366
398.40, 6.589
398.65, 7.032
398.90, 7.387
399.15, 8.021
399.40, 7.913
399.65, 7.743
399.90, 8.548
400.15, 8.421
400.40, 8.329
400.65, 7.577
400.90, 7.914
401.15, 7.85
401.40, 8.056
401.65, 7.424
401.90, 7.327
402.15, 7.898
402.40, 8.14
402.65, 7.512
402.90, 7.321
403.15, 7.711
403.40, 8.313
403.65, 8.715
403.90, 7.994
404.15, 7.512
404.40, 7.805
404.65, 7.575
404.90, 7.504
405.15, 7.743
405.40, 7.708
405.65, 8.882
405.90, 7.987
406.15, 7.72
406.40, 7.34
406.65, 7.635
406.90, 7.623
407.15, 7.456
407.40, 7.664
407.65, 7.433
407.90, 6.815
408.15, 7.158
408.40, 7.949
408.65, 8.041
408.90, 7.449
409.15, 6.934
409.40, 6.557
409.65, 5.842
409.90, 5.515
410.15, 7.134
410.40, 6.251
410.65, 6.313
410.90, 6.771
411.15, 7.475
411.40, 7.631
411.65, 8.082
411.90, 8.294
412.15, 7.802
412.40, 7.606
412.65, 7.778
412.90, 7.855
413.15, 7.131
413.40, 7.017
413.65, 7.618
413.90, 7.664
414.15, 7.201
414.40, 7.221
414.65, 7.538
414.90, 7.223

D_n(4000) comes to 1.21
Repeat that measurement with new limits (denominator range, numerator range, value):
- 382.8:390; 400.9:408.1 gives 1.33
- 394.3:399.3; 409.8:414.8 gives 1.19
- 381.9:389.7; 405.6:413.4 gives 1.28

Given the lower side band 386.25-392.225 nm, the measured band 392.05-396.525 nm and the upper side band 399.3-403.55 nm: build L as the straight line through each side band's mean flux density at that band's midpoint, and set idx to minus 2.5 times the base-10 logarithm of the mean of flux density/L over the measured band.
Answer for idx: 0.05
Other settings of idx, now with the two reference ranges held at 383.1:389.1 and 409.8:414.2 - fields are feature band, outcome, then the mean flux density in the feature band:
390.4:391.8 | -0.089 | 7.19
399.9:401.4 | -0.164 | 8.07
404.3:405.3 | -0.087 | 7.65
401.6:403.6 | -0.112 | 7.75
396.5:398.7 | 0.141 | 6.01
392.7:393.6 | 0.109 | 6.06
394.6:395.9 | -0.057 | 7.13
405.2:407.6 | -0.095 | 7.77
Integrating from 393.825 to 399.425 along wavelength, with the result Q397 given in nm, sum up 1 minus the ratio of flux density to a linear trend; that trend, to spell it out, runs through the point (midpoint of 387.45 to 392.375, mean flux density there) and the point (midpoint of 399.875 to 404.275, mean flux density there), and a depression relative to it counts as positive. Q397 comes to 0.445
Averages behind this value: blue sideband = 6.52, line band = 6.7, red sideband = 7.91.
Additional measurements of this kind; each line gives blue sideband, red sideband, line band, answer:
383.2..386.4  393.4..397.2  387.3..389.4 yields 0.07 nm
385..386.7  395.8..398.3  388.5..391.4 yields 0.25 nm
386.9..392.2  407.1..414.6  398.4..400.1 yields -0.20 nm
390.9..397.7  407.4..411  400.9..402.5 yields -0.24 nm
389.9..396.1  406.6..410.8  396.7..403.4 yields -0.35 nm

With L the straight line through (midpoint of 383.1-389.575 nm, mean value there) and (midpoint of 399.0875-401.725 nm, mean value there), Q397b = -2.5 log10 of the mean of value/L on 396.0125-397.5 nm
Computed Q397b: 0.33 mag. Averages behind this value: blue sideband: 6.4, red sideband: 7.99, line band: 5.58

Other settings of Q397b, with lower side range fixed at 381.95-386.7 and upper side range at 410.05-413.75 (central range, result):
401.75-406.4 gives -0.105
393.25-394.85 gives 0.011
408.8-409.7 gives 0.085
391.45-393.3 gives -0.032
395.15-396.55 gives 0.000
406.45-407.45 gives -0.052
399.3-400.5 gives -0.175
